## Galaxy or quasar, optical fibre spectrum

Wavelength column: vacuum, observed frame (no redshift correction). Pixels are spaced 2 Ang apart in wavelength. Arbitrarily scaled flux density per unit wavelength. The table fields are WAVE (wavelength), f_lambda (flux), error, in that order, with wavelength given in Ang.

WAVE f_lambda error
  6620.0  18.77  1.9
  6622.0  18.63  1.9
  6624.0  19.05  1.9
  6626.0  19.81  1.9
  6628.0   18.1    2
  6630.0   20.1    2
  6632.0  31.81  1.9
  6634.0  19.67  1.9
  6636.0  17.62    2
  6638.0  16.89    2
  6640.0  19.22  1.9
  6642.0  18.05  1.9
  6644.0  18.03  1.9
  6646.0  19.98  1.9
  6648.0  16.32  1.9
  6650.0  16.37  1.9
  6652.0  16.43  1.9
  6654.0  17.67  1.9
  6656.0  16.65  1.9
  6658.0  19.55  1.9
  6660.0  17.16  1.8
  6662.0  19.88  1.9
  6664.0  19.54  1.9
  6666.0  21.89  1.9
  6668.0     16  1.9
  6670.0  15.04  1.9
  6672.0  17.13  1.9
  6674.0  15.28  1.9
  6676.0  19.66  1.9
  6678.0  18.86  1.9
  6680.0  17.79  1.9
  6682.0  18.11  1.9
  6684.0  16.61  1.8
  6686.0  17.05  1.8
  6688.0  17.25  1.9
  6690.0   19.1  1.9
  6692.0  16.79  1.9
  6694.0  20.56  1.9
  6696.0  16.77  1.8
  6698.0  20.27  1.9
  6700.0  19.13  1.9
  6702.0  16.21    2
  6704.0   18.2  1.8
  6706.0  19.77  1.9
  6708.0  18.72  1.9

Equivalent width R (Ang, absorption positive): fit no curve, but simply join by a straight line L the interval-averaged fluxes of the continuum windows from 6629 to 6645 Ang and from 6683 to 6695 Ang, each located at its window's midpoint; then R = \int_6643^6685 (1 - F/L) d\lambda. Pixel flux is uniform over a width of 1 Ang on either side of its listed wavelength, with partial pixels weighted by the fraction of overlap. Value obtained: 2.6 Ang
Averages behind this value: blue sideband 20.2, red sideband 17.9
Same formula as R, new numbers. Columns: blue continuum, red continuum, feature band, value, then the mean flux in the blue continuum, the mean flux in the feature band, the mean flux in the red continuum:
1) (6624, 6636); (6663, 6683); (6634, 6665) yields 2.72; 21.3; 18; 17.9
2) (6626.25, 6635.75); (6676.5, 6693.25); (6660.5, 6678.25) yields 0.82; 21.8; 18.1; 17.8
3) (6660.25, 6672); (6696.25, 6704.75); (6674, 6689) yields 0.46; 18.3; 17.7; 18.3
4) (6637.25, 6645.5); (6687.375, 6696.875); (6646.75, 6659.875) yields 0.70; 18.2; 17.2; 18.1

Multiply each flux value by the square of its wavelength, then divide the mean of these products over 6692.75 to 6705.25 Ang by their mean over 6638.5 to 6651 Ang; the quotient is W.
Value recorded 1.0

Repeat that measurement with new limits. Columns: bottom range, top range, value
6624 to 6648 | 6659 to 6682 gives 0.92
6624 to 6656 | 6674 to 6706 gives 0.97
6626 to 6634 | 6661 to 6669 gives 0.87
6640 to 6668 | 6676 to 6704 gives 1.00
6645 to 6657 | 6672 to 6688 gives 1.03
